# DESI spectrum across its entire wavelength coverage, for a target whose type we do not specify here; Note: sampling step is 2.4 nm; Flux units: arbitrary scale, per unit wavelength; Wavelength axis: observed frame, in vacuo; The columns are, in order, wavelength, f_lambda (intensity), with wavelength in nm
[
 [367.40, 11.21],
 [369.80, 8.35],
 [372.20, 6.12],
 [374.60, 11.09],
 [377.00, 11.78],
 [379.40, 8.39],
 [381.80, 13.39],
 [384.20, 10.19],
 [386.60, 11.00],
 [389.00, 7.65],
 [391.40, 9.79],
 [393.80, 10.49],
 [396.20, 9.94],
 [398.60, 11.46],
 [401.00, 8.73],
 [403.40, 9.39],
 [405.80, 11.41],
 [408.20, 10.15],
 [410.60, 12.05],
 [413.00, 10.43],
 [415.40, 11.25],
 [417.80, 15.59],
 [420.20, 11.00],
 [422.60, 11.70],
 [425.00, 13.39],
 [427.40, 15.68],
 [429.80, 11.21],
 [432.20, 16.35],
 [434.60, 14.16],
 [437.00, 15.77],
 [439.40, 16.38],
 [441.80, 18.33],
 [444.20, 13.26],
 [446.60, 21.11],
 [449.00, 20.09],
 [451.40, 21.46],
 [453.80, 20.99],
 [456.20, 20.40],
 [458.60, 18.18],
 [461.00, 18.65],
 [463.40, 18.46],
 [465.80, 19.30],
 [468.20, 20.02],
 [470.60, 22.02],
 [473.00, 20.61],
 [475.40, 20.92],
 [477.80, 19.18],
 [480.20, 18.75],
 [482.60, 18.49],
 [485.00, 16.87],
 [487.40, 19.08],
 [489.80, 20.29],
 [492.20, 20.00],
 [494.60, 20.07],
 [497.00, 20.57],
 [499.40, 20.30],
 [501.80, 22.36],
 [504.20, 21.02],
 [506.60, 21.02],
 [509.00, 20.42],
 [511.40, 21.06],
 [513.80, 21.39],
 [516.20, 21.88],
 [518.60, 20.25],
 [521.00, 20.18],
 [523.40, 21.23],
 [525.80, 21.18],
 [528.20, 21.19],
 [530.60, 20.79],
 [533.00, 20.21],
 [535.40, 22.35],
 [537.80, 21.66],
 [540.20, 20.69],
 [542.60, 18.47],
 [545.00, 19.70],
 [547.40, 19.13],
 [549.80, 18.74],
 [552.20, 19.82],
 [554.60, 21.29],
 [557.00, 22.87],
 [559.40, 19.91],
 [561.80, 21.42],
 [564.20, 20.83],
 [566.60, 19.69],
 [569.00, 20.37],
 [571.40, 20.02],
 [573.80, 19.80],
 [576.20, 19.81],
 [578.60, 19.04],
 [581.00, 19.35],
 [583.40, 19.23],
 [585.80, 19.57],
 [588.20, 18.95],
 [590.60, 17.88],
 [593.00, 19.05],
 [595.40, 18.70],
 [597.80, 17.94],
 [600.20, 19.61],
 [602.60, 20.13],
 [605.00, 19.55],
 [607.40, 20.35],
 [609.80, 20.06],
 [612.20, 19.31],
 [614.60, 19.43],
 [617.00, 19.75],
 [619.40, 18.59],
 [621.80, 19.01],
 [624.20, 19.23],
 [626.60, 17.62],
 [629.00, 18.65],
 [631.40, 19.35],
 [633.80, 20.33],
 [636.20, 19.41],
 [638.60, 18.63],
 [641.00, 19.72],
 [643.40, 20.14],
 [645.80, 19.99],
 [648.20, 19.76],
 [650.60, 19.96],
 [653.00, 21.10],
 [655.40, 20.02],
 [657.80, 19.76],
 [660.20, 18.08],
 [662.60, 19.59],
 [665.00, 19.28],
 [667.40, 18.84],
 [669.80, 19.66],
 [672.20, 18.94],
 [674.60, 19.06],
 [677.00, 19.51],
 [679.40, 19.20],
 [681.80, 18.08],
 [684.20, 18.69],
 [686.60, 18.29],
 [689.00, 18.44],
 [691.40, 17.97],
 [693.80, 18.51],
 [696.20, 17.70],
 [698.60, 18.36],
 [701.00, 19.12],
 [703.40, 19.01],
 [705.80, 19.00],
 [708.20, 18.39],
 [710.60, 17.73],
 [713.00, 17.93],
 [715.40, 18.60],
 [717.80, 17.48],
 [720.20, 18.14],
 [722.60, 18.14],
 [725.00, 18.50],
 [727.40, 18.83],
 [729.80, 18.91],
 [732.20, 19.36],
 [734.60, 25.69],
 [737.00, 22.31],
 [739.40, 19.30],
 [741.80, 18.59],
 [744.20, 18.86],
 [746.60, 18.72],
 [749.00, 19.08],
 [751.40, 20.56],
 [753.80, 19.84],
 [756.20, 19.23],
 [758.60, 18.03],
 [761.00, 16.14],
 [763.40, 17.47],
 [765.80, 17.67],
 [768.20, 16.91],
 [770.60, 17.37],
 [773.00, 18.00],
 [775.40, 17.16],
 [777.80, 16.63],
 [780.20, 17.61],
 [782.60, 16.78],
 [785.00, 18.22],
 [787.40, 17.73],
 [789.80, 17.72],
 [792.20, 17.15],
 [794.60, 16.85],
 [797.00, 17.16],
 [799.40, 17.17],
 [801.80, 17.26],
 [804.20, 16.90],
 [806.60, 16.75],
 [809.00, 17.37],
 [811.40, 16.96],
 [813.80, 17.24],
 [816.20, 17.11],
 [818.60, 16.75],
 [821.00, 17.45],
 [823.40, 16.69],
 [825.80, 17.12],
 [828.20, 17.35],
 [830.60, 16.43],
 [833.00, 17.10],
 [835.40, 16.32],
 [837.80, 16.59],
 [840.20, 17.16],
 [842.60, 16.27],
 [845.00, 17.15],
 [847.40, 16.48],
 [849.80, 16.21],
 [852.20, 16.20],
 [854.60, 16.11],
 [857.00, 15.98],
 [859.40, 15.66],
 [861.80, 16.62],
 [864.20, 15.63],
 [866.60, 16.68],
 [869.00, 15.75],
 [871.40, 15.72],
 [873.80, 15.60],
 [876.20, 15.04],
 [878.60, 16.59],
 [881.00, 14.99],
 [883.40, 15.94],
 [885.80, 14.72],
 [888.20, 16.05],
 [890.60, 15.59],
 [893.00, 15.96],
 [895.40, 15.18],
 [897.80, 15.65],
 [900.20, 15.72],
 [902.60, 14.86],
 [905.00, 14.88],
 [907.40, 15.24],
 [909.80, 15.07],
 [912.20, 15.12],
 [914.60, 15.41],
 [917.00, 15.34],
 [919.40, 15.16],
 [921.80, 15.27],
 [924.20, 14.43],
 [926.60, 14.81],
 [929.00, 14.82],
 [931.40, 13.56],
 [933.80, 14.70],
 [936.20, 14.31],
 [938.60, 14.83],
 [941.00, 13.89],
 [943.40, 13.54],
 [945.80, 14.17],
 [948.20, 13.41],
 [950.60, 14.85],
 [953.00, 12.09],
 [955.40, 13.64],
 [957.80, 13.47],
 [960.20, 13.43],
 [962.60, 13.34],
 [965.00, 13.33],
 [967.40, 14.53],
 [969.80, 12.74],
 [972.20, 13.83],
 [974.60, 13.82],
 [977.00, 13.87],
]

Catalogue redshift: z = 0.120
